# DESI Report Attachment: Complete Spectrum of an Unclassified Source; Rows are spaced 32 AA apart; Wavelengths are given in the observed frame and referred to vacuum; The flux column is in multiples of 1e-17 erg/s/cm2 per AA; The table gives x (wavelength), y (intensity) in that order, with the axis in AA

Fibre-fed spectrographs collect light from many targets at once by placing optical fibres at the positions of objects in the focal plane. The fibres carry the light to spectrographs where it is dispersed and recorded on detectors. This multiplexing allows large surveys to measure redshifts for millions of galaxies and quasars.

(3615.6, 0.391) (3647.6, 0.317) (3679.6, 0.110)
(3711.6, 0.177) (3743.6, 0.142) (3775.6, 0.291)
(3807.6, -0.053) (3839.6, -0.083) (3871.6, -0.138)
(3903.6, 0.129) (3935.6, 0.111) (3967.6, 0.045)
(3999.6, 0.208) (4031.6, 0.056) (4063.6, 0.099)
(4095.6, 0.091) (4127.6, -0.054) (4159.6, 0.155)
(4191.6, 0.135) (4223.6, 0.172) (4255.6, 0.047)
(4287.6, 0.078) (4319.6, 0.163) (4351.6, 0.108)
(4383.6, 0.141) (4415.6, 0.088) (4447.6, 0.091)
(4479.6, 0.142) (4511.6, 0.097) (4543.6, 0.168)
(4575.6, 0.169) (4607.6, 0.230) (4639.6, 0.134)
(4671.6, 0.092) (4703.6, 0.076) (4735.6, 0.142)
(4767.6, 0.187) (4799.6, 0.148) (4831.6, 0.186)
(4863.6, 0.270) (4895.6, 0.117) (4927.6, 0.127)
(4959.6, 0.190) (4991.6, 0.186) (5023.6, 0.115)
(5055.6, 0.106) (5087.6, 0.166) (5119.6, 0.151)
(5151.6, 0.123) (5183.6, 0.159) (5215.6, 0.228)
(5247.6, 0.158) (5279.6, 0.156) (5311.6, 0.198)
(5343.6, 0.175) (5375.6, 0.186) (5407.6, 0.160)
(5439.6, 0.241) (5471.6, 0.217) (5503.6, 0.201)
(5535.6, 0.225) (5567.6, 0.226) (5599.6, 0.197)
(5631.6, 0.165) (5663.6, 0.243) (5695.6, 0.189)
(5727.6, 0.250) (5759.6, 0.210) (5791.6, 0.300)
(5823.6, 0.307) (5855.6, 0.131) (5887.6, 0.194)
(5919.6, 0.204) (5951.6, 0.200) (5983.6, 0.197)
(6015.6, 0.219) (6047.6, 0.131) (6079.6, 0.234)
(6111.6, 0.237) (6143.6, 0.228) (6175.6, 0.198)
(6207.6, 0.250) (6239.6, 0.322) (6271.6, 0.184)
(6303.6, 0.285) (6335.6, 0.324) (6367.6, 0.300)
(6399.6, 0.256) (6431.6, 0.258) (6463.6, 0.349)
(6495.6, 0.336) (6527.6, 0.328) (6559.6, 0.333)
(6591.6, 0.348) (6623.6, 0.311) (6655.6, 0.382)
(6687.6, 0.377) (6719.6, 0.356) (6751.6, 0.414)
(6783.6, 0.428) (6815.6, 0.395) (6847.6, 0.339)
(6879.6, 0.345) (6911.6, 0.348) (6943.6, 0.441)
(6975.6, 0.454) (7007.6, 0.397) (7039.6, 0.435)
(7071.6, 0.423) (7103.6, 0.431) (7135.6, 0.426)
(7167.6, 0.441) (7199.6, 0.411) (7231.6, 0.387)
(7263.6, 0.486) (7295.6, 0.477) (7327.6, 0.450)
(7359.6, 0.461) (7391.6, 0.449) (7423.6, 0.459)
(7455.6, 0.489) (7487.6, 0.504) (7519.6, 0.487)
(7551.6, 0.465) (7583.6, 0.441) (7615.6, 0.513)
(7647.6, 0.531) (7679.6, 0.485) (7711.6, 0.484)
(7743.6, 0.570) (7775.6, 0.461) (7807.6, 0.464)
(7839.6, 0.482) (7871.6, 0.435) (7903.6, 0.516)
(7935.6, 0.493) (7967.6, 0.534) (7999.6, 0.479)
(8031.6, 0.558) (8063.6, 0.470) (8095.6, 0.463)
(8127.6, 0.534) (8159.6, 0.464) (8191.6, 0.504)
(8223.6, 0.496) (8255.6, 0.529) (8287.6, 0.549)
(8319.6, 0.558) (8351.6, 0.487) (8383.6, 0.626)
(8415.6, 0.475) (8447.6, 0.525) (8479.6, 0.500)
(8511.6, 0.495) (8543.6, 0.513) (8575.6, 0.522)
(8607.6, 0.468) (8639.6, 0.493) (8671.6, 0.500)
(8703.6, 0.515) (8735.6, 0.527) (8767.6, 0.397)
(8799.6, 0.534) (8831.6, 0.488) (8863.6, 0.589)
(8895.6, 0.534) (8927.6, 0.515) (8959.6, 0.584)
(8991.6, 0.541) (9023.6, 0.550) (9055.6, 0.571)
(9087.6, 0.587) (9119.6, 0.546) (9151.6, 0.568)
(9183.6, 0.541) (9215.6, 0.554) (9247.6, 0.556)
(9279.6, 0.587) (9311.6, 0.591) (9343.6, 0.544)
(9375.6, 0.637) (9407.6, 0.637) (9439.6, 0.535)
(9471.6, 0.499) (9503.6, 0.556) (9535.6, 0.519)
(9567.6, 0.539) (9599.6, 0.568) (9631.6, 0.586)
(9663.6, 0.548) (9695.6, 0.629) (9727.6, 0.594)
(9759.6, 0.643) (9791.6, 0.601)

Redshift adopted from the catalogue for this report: 0.672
